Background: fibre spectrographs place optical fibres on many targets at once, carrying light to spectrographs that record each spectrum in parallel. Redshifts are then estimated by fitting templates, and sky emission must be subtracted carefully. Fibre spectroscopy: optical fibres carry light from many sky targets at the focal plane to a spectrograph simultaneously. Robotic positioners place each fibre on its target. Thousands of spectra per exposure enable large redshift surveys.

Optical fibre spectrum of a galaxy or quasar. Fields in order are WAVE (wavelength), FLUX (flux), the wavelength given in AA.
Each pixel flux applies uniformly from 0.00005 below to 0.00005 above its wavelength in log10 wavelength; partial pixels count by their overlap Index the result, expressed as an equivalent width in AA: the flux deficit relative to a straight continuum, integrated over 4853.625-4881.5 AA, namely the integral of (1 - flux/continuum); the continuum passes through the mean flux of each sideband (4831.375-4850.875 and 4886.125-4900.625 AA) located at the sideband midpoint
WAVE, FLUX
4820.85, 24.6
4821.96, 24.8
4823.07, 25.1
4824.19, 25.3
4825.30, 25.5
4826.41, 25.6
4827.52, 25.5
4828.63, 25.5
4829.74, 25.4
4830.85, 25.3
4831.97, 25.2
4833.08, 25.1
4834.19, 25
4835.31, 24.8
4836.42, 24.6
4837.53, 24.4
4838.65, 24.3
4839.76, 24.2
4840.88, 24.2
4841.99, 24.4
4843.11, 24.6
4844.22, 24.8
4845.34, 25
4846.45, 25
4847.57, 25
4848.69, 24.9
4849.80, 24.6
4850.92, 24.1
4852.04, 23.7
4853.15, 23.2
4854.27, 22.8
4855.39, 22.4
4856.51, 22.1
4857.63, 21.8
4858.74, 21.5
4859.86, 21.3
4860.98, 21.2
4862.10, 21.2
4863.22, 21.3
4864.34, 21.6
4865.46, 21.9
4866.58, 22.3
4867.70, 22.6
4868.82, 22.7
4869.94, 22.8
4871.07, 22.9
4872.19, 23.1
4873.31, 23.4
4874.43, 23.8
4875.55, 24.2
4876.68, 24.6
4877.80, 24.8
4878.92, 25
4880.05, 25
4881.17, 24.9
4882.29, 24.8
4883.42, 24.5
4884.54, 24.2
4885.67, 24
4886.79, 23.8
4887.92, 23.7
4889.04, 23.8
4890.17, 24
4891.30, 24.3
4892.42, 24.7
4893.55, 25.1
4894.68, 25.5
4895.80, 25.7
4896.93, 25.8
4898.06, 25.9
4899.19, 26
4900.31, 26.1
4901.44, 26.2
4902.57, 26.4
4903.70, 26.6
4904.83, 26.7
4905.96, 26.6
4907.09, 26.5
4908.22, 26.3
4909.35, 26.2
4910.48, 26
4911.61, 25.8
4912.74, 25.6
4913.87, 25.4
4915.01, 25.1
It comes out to 2.2 AA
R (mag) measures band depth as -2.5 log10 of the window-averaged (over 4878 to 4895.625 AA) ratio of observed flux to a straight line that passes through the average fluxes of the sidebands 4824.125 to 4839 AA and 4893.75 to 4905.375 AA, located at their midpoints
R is 0.059 mag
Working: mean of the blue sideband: 25.1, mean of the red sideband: 26.1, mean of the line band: 24.5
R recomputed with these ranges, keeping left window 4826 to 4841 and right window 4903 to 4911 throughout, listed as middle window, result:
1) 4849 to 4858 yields 0.098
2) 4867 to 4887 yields 0.082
